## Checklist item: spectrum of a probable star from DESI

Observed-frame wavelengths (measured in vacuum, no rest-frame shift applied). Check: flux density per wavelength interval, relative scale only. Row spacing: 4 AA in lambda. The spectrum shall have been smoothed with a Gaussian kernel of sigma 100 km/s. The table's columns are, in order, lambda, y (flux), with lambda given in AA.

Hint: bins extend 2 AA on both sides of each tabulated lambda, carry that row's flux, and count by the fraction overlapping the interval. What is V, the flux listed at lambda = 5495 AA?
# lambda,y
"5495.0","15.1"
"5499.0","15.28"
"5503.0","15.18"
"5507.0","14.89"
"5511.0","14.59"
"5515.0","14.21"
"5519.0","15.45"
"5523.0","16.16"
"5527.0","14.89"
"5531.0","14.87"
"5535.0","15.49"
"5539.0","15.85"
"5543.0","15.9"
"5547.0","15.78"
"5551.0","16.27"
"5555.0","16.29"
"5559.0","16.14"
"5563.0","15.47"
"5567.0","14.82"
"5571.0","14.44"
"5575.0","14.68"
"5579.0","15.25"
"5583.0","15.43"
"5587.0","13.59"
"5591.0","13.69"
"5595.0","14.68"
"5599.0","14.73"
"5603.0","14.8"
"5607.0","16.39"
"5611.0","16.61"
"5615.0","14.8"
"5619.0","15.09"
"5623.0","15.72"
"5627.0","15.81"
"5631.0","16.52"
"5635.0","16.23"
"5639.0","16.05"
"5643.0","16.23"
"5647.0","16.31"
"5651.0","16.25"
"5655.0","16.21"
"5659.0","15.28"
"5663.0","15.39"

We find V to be 15.1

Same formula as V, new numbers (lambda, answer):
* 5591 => 13.69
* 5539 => 15.85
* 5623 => 15.72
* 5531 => 14.87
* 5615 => 14.8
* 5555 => 16.29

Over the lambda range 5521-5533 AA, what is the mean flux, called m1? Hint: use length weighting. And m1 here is 15.3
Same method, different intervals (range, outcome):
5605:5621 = 15.7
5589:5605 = 14.5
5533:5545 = 15.7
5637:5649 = 16.2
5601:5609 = 15.6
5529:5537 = 15.2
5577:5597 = 14.5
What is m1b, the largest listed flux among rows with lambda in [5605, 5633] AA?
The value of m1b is 16.61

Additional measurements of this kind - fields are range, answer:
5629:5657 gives 16.52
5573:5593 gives 15.43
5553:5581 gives 16.29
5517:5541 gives 16.16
